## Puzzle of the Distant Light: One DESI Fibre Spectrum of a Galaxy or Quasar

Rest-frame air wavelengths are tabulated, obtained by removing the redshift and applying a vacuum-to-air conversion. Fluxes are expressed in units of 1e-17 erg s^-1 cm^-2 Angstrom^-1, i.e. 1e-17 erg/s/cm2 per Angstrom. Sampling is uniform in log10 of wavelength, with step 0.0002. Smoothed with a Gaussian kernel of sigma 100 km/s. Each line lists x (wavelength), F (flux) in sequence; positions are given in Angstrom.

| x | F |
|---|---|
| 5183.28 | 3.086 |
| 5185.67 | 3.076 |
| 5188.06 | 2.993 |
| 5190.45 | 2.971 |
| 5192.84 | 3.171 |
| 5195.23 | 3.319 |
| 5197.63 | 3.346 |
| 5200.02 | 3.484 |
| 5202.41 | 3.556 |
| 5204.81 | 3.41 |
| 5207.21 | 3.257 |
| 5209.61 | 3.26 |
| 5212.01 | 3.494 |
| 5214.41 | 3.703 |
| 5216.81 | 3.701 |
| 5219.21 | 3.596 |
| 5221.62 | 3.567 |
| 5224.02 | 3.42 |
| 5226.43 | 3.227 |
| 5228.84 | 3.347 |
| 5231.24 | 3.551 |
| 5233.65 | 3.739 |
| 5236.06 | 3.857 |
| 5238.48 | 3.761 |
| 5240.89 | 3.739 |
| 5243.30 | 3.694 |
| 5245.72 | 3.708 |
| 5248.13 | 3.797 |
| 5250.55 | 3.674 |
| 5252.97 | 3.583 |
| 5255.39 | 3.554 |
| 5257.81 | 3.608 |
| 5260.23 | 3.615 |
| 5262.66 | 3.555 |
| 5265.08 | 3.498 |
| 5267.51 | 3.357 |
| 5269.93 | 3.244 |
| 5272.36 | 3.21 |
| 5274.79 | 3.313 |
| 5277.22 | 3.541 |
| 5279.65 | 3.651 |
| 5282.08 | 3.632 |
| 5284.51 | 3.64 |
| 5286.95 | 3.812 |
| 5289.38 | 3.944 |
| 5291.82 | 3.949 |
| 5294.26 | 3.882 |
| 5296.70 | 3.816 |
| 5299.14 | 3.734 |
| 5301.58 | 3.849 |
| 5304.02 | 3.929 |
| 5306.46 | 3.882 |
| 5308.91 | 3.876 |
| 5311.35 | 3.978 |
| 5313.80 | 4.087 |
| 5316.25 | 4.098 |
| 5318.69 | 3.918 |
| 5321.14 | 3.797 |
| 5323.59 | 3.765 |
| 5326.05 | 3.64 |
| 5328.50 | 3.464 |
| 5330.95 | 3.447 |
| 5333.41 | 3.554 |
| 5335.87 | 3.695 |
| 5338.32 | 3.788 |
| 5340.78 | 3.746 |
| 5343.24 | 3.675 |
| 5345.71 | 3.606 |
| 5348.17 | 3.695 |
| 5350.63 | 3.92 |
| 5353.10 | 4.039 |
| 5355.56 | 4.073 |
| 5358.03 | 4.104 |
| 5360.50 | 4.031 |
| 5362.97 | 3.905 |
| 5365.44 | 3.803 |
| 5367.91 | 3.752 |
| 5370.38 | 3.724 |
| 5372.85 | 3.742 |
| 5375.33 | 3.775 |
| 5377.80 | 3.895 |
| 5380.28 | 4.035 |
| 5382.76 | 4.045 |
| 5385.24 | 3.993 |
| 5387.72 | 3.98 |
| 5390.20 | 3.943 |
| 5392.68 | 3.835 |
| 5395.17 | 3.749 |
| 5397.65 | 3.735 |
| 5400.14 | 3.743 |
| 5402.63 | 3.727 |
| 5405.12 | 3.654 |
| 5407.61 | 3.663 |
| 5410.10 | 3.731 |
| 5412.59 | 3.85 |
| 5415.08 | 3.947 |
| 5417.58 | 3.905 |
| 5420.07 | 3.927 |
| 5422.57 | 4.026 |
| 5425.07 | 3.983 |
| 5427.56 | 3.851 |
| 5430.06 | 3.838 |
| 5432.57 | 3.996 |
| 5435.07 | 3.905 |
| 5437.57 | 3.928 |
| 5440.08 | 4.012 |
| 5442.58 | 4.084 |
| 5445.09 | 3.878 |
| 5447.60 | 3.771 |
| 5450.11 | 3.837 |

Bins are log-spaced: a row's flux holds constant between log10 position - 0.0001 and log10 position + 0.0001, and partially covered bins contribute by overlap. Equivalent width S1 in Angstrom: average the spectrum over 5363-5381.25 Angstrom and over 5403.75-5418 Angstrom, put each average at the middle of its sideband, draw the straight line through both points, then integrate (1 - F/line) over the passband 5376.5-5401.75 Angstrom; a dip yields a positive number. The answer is -0.6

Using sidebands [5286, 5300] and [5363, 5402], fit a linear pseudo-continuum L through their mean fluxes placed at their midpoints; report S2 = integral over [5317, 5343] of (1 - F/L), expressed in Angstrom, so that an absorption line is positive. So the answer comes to 1.1 Angstrom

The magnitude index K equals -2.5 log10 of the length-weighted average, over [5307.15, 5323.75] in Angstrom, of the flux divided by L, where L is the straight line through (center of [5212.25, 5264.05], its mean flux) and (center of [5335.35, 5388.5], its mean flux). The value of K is -0.05 mag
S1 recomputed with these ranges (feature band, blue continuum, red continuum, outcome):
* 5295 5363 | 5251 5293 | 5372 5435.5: -2.3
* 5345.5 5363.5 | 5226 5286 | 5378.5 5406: -0.8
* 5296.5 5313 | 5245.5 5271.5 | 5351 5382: -0.8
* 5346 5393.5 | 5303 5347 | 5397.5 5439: -1.2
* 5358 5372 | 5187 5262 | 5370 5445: -0.3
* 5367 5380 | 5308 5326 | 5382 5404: 0.2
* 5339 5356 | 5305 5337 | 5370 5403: 0.0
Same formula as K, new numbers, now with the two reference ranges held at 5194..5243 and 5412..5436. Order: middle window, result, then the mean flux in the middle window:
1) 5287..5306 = -0.06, 3.87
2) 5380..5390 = -0.04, 4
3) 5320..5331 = 0.03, 3.64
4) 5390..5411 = 0.04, 3.74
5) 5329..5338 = 0.05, 3.58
